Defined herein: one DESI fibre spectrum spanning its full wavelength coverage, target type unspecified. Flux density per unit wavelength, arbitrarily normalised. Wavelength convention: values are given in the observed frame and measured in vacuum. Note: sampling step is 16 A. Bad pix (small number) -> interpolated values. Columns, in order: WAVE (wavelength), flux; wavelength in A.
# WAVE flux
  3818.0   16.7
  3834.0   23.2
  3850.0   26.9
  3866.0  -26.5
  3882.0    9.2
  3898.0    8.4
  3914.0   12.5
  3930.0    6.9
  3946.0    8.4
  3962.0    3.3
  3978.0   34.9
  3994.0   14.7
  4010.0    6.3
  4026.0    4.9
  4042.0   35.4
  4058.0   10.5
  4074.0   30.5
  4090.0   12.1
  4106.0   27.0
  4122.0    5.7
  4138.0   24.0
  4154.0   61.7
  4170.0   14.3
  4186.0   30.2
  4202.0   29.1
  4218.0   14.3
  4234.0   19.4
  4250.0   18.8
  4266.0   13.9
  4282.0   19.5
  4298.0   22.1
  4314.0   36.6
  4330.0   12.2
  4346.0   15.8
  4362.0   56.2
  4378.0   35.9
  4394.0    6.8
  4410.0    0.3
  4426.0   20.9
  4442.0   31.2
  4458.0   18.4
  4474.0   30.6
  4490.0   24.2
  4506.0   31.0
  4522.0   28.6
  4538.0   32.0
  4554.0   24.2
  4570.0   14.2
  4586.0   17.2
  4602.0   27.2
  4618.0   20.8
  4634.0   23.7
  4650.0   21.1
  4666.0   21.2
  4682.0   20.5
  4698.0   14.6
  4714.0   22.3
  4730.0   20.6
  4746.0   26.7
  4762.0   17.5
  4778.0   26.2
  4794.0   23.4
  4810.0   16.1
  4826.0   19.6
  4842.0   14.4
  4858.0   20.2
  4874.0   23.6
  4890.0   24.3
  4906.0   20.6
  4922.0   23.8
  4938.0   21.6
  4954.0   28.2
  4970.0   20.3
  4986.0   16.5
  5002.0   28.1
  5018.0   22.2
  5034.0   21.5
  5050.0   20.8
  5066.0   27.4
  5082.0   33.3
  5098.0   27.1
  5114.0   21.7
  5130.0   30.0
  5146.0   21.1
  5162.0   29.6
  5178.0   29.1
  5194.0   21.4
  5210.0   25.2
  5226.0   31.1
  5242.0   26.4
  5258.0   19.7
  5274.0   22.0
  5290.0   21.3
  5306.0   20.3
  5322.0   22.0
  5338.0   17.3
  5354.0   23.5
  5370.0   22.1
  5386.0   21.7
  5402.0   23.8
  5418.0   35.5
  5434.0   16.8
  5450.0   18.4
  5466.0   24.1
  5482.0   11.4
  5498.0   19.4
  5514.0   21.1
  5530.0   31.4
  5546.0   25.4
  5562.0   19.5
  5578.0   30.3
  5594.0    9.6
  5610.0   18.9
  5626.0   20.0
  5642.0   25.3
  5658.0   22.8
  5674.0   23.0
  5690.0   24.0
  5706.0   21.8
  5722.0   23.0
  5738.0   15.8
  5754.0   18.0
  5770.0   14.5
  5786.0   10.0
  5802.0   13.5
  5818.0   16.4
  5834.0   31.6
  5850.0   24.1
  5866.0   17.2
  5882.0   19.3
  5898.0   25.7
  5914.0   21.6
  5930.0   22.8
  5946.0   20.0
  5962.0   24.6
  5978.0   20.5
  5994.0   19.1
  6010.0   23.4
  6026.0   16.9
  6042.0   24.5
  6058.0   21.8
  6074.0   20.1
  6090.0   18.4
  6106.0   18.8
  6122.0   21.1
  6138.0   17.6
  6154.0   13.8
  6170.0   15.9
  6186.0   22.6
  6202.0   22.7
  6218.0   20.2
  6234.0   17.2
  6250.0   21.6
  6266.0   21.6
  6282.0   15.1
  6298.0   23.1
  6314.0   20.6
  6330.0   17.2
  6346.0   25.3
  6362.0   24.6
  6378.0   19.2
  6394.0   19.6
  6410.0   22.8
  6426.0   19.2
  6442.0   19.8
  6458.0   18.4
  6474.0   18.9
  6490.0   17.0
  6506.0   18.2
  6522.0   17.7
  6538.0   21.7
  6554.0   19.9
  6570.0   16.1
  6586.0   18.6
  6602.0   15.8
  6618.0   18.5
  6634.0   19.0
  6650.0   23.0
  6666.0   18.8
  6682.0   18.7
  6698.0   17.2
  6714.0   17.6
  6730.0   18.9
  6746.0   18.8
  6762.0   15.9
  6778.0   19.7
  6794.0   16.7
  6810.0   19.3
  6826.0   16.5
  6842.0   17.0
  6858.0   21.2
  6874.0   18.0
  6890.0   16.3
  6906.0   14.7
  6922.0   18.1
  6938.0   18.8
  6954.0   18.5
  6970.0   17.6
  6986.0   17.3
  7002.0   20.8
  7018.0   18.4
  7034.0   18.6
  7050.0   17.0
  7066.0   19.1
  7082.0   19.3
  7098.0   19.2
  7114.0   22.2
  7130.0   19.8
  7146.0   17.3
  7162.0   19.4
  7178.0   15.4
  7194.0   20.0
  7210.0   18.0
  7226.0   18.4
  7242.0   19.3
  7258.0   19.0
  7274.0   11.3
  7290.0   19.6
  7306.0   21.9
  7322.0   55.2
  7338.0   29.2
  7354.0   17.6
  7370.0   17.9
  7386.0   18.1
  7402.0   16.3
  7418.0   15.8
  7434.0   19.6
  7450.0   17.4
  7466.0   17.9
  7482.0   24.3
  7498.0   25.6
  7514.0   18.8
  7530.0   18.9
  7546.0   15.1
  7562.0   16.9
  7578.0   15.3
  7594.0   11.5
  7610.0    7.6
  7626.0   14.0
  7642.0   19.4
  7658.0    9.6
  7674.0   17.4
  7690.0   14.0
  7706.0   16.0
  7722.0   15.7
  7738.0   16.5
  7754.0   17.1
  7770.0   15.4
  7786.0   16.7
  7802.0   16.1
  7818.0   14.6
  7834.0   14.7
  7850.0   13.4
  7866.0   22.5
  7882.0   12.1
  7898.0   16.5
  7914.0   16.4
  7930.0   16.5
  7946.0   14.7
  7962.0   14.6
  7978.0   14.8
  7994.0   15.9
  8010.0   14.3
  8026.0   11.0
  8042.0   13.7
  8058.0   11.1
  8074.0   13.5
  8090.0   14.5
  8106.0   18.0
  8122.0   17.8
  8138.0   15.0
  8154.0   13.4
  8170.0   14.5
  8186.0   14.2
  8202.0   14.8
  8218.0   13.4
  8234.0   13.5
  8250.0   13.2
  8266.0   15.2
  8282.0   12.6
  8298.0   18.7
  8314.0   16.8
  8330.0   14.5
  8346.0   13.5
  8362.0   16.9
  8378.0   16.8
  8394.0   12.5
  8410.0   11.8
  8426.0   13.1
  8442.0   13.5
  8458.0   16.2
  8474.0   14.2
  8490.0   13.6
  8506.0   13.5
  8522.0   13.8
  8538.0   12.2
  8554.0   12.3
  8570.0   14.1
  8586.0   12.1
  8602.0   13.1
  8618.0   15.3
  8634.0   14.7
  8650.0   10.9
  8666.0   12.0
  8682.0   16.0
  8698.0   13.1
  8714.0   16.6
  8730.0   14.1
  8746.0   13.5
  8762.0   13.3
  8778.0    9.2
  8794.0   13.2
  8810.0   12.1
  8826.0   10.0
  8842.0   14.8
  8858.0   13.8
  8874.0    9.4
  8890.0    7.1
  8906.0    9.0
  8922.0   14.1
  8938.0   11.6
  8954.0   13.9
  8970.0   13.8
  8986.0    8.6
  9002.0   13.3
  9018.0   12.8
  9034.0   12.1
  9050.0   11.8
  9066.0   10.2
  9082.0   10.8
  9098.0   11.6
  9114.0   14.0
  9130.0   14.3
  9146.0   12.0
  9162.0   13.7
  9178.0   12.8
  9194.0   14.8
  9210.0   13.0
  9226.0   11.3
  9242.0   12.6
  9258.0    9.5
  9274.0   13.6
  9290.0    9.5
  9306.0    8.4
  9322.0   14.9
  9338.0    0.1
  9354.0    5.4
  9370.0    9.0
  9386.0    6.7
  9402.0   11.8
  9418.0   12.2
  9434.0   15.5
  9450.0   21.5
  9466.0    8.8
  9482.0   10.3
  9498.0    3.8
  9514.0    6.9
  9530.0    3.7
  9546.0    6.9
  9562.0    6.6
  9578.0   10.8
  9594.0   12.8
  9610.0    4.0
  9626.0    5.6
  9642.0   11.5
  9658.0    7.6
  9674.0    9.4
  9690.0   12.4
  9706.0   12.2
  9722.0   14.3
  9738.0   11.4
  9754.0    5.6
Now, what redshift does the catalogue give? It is 0.11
